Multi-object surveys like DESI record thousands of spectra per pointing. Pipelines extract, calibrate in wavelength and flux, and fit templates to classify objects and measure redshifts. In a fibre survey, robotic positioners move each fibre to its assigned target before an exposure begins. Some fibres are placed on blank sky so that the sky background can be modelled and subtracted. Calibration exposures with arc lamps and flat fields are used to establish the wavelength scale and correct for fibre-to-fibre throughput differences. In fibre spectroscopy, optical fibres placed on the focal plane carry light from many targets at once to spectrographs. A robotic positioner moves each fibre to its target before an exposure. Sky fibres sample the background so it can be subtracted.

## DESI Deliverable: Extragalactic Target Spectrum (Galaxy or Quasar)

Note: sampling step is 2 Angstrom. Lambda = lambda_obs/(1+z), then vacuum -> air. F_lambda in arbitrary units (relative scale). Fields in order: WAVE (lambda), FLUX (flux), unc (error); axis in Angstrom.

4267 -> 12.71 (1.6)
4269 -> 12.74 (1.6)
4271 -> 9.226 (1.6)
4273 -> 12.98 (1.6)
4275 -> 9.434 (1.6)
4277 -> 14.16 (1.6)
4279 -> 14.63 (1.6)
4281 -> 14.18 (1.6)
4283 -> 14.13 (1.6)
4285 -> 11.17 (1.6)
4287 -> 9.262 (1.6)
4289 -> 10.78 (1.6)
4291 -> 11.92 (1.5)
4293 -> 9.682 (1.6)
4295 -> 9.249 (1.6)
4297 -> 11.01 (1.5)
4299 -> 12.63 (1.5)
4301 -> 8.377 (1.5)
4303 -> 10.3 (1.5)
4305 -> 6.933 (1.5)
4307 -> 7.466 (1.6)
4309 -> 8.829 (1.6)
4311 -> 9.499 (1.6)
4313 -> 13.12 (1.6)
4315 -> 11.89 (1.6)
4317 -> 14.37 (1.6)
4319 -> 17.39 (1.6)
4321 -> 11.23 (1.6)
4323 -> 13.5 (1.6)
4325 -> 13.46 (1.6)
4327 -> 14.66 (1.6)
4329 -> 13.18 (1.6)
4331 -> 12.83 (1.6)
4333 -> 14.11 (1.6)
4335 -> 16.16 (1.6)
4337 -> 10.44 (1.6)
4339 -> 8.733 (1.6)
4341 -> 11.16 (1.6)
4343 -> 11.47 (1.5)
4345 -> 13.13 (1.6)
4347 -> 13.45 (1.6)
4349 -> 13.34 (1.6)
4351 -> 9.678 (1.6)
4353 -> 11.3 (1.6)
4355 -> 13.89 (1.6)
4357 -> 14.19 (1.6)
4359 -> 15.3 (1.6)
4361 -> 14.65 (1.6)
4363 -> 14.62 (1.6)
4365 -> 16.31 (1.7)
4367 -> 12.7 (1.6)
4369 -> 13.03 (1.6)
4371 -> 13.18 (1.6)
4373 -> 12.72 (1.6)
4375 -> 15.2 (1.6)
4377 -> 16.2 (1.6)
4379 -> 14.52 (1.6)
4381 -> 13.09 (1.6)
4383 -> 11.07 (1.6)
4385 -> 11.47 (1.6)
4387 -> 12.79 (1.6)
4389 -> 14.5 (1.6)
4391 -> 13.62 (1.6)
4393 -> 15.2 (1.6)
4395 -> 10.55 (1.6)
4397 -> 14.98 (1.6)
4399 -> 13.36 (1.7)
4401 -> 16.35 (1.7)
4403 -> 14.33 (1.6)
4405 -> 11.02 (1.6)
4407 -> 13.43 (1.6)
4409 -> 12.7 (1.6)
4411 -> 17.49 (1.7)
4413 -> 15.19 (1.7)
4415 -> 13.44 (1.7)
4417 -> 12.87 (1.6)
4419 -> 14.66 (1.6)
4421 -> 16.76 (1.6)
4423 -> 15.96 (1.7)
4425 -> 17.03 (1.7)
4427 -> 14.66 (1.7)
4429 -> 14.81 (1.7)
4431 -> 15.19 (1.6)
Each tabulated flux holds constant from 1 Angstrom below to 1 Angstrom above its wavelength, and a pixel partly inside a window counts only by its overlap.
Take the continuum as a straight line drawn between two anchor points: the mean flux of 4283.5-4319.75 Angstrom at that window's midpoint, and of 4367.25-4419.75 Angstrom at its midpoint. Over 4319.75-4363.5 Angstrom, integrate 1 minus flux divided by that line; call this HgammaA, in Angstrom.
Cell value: -3.25 Angstrom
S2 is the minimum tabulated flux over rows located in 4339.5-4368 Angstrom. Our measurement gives 9.678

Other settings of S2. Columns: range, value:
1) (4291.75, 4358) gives 6.933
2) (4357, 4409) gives 10.55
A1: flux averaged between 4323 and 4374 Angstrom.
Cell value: 13.1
